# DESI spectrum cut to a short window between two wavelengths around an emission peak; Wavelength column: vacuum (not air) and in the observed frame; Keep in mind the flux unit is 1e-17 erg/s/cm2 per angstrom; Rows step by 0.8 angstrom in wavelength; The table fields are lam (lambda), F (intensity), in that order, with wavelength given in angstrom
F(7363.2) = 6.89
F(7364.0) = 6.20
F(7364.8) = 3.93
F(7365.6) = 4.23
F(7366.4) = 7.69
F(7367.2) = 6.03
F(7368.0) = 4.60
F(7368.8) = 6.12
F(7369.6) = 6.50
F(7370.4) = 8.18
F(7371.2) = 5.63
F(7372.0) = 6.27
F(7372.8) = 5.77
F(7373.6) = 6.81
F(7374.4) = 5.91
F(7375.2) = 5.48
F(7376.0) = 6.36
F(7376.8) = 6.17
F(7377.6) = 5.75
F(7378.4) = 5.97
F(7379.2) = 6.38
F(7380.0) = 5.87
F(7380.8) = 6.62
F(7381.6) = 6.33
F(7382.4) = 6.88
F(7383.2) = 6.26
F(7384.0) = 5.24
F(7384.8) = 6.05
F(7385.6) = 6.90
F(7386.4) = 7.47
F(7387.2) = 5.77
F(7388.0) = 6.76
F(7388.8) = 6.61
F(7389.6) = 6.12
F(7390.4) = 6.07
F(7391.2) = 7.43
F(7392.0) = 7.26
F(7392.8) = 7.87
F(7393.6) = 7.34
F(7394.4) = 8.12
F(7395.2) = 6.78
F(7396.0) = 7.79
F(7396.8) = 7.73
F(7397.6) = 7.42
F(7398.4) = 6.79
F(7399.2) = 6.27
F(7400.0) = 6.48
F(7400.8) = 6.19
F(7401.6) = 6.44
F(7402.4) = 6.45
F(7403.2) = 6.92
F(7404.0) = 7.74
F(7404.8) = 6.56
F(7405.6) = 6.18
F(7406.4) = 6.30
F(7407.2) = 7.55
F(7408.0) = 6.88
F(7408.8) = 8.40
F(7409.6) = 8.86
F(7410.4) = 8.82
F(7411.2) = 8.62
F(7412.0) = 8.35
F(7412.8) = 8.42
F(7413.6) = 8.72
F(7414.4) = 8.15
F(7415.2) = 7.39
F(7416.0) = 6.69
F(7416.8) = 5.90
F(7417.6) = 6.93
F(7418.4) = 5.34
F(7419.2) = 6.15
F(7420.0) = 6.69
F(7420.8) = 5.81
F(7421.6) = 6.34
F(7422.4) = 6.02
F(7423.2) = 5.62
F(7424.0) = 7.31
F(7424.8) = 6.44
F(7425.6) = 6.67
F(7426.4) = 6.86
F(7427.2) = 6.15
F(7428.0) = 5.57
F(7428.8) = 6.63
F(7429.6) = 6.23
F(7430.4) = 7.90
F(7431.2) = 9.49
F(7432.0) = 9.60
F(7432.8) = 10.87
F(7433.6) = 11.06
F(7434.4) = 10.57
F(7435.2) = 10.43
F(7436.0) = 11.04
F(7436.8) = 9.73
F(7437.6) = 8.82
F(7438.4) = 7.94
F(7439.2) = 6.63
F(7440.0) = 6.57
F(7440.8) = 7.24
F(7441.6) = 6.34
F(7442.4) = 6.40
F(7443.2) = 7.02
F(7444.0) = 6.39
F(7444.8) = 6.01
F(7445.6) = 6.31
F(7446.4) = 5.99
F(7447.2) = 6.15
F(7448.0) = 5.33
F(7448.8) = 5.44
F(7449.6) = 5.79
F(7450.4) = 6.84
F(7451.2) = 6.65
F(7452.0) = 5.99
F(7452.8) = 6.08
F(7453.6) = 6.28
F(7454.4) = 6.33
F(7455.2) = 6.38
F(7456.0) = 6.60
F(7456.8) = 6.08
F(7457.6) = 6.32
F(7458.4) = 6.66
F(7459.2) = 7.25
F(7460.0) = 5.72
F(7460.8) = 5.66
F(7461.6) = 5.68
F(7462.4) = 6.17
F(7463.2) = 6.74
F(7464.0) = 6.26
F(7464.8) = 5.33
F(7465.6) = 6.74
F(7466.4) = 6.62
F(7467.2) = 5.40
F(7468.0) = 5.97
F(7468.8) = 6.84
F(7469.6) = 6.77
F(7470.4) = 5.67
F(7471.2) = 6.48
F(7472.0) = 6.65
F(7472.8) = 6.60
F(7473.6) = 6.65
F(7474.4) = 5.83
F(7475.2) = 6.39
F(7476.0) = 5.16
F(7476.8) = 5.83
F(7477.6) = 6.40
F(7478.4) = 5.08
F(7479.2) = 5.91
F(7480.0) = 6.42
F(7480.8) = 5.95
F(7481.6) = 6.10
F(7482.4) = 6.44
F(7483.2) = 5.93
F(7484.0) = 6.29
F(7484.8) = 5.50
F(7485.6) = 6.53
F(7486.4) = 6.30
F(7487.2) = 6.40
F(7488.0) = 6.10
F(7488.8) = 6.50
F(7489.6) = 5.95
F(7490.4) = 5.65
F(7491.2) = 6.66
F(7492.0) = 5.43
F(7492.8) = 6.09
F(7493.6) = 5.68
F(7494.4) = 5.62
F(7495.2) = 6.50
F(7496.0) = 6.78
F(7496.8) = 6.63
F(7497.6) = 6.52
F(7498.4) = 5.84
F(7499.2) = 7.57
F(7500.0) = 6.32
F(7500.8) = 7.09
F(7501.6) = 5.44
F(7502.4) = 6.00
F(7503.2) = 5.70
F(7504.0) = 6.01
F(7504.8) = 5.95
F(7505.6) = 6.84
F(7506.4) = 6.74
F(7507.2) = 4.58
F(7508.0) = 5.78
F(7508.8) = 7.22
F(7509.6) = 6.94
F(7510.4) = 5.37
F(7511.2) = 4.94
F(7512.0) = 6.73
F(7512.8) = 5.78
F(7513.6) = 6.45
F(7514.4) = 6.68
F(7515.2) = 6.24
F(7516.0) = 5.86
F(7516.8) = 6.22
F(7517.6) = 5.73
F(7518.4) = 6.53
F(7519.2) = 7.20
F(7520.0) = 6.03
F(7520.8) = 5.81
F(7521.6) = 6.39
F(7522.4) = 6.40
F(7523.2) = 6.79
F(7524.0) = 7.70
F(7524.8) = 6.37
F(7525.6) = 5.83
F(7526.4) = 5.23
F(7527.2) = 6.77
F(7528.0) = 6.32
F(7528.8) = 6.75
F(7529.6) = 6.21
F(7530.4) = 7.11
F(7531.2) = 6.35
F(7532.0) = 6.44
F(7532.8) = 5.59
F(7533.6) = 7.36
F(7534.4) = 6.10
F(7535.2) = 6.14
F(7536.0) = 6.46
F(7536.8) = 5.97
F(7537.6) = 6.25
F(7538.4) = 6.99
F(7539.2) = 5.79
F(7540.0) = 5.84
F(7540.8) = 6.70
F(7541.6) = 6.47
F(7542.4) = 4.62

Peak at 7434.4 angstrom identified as [N II]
